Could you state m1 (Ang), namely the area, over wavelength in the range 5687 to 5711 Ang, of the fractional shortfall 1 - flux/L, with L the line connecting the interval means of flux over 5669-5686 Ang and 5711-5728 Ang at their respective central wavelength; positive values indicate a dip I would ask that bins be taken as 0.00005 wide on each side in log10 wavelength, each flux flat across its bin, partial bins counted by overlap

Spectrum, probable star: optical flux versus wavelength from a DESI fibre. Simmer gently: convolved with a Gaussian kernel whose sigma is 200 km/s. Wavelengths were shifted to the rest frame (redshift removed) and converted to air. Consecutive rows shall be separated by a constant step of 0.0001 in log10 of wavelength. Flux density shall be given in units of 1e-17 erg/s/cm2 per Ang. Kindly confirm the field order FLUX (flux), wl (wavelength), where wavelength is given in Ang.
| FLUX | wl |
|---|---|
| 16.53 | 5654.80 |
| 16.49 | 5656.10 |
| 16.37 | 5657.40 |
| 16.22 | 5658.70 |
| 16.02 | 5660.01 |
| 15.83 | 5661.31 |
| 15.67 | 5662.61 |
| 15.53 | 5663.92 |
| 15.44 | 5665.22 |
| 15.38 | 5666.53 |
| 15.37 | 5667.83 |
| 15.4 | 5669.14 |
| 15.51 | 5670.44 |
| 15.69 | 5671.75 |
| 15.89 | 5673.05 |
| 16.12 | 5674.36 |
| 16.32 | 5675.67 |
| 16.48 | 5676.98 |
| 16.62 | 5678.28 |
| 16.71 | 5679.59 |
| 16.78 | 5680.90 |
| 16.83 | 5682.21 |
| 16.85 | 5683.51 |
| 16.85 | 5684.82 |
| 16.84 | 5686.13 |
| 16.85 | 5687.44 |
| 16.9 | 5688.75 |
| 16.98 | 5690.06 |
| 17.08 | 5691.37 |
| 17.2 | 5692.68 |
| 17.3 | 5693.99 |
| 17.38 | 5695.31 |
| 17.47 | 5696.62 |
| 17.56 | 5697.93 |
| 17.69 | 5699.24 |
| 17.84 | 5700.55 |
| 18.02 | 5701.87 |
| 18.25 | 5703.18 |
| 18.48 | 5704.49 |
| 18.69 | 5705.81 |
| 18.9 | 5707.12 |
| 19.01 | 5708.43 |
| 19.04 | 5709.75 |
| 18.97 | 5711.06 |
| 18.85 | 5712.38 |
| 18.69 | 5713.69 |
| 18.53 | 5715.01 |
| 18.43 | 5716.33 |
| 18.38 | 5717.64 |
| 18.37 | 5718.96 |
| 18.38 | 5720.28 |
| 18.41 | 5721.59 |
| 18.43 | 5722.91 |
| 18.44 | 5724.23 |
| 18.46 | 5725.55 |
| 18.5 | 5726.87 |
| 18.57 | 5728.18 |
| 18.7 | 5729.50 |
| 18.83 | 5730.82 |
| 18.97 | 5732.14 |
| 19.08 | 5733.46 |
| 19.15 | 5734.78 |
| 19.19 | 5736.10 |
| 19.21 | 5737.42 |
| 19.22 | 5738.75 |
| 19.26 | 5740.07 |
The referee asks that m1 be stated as -0.5 Ang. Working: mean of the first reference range 16.4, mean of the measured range 17.9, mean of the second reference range 18.5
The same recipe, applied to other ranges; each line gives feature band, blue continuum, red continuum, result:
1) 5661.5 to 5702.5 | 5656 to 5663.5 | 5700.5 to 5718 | 1.5 Ang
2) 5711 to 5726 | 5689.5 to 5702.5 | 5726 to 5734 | -0.2 Ang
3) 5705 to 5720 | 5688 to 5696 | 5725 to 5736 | -0.6 Ang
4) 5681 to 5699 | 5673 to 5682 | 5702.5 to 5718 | 0.2 Ang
